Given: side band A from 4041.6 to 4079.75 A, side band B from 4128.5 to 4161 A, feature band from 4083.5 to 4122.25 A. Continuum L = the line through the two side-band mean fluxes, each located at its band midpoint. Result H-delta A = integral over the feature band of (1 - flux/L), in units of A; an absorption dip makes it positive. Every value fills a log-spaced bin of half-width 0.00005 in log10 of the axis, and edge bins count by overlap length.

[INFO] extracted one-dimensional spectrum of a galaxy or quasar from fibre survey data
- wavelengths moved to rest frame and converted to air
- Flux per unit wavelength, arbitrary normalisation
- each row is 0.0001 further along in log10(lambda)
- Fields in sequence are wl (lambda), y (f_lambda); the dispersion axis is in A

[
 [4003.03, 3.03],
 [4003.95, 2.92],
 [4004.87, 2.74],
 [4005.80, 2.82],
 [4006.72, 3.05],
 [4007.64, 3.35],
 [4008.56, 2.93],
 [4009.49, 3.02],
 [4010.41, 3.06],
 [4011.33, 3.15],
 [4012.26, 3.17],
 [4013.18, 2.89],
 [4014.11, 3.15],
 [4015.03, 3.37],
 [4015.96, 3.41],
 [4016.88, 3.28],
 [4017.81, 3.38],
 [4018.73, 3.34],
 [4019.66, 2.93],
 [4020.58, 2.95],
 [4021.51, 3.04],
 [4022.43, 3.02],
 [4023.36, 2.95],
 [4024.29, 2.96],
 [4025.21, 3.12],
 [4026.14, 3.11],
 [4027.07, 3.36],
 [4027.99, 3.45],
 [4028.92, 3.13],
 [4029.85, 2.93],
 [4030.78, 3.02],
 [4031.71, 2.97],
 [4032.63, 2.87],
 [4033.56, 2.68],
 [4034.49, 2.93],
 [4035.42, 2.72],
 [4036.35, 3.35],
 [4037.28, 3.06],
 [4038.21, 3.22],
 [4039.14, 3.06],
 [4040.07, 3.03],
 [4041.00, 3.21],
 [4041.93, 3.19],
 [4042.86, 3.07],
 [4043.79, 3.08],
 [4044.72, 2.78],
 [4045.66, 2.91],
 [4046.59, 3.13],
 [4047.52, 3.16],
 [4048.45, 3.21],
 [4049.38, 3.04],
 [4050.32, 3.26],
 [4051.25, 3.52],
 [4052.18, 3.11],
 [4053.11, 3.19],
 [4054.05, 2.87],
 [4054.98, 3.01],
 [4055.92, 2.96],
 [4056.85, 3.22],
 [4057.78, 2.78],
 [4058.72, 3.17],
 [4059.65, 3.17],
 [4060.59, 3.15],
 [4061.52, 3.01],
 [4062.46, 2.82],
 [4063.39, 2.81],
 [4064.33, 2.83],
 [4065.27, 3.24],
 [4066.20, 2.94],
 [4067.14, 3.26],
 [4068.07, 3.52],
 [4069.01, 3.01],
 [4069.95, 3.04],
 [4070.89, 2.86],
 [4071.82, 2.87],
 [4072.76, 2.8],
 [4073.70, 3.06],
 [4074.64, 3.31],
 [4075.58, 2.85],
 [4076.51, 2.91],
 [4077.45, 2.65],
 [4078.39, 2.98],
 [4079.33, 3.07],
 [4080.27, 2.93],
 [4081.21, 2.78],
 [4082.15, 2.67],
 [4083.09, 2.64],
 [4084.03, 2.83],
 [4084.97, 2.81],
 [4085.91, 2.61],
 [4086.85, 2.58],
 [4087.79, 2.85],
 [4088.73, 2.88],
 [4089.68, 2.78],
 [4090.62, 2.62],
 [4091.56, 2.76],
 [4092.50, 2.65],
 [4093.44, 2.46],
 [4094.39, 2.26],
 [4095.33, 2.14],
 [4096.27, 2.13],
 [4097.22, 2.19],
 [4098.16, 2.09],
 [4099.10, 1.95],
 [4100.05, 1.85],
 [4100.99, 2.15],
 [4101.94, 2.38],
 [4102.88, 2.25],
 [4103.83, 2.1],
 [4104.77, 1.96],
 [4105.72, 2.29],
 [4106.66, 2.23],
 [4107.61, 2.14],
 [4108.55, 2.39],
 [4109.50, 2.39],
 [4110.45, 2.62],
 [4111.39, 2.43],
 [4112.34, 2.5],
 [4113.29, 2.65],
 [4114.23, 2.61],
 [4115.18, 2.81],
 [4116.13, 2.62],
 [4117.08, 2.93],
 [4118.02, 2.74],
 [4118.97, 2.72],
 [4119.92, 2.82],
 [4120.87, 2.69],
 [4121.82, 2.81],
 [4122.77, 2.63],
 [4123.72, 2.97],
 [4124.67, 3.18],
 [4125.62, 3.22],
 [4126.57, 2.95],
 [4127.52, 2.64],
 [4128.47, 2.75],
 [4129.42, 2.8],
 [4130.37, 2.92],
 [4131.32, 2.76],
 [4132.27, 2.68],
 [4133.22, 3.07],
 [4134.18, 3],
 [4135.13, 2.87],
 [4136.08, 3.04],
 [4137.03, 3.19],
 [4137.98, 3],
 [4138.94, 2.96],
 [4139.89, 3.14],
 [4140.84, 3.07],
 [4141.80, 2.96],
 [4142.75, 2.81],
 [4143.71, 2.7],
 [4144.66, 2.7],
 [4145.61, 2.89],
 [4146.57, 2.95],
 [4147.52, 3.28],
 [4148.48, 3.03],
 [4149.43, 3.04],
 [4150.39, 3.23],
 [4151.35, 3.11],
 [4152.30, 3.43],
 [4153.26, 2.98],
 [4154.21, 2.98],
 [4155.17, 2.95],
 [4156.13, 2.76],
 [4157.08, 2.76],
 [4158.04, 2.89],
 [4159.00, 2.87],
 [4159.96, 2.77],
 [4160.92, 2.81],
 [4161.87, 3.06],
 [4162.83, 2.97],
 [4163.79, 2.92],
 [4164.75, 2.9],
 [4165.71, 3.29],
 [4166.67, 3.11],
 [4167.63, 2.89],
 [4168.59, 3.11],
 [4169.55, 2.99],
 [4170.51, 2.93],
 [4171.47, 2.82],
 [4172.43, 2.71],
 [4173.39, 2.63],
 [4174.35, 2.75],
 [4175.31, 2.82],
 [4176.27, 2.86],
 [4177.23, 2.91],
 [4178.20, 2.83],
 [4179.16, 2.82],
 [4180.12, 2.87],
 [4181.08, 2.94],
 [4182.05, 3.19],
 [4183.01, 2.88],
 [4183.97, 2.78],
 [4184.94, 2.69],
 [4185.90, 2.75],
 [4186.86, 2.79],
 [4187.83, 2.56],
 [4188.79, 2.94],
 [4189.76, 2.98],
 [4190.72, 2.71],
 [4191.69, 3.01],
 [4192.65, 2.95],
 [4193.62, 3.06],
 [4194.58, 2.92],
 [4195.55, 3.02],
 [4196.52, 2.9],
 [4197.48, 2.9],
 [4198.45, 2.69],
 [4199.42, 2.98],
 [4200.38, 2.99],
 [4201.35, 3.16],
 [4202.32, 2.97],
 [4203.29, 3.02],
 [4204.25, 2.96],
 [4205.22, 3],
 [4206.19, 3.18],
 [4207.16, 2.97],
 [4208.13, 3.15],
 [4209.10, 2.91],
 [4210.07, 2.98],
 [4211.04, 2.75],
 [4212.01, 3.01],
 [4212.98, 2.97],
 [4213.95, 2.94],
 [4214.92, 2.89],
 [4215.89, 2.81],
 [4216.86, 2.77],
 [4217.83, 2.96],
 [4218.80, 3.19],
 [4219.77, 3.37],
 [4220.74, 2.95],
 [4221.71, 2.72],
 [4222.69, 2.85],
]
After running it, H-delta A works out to 6.7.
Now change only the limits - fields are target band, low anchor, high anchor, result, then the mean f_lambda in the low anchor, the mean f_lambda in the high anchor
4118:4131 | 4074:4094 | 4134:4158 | 0.3 A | 2.79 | 2.99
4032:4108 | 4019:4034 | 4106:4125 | 0.9 A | 3.04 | 2.64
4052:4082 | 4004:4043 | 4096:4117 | -3.6 A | 3.08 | 2.32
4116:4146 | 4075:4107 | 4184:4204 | -2.5 A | 2.51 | 2.9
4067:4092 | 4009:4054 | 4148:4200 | 1.3 A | 3.1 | 2.92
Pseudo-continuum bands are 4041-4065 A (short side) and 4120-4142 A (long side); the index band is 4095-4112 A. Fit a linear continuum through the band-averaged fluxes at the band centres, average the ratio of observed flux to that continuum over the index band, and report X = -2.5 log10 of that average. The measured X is 0.32 mag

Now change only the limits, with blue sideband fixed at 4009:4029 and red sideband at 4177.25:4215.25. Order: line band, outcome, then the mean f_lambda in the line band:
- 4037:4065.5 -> 0.01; 3.07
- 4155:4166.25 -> 0.02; 2.91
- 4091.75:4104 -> 0.35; 2.21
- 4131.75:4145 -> 0.02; 2.94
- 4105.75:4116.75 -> 0.21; 2.49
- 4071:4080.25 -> 0.05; 2.94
